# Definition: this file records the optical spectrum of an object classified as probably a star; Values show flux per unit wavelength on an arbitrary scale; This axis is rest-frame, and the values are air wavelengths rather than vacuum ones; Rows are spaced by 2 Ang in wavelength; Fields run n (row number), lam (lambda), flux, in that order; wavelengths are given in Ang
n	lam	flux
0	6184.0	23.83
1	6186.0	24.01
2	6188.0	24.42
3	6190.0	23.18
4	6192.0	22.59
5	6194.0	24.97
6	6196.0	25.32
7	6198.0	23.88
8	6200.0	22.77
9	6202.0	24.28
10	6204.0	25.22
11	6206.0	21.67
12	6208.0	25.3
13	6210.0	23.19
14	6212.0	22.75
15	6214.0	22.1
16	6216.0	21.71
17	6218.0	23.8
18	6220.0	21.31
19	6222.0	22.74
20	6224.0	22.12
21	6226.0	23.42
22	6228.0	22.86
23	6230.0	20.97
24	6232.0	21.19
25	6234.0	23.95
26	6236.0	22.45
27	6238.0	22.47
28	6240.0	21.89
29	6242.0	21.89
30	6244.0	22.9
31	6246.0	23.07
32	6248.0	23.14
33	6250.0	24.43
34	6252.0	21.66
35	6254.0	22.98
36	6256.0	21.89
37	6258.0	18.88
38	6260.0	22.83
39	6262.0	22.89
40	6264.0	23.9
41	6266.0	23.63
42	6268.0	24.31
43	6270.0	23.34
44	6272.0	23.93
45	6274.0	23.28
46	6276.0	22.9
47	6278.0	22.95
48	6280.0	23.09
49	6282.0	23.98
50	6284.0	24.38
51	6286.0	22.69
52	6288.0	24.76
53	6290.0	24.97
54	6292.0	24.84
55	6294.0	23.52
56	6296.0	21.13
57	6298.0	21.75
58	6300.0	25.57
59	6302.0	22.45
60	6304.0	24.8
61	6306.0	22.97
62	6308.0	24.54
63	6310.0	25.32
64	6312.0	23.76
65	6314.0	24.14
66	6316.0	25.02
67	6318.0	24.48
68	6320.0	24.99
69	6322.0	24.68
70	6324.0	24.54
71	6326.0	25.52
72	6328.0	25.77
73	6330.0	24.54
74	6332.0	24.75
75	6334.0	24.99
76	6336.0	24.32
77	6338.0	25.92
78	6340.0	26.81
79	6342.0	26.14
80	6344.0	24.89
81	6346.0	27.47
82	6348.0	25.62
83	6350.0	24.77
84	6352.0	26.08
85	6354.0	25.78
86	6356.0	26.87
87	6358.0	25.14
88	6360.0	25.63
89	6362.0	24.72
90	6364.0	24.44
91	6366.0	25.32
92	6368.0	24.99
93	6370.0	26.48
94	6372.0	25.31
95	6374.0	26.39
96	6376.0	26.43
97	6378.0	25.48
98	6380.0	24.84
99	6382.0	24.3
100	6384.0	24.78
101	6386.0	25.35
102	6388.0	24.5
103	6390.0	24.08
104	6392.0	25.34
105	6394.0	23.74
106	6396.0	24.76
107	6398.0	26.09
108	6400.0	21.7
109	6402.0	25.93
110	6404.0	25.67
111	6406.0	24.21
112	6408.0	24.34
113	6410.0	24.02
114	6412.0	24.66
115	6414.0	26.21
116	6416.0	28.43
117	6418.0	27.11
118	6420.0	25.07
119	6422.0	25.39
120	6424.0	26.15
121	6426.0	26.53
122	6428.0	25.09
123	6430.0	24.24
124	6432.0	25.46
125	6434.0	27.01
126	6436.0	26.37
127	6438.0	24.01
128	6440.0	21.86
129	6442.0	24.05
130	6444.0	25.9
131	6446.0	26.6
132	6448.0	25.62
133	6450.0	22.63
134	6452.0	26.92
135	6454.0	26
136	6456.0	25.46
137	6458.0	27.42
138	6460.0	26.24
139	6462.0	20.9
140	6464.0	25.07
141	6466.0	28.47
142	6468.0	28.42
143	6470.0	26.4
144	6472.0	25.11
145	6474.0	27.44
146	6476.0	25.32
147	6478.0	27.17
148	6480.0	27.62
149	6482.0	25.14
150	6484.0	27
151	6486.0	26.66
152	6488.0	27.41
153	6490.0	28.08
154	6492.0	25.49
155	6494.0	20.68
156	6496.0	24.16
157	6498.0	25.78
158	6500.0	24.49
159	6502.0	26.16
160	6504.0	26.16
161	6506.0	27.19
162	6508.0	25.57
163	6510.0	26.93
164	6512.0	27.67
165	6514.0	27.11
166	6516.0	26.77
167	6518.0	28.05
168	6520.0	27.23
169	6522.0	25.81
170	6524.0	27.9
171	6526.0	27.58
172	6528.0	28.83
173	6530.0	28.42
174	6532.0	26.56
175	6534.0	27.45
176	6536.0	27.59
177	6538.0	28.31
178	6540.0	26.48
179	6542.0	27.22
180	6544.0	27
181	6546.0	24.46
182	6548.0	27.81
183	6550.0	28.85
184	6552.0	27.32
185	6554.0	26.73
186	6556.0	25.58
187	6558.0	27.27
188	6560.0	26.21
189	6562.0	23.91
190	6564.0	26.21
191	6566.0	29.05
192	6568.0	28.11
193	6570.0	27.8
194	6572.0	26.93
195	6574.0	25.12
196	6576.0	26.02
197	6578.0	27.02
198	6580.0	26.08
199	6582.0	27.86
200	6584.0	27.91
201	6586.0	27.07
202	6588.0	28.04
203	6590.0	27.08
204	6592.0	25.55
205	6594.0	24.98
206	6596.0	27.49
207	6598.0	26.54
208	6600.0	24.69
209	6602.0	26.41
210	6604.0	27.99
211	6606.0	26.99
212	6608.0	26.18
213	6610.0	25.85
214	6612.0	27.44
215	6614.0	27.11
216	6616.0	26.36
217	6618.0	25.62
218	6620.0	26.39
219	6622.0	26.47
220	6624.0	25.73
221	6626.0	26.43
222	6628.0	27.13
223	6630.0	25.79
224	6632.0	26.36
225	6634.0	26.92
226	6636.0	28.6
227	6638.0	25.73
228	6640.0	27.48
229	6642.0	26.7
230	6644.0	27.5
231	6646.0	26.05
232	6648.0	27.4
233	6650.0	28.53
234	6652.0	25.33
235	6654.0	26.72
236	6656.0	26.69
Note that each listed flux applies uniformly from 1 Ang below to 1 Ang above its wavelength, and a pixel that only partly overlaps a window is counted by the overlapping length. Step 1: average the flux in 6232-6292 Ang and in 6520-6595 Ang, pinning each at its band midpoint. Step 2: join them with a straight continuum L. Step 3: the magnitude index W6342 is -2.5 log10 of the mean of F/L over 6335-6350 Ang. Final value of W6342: -0.072 mag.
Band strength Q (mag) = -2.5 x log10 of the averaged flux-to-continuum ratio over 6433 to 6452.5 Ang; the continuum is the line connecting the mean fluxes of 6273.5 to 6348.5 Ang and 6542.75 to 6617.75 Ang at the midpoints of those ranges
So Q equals 0.021 mag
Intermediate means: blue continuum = 24.4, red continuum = 26.7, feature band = 25.1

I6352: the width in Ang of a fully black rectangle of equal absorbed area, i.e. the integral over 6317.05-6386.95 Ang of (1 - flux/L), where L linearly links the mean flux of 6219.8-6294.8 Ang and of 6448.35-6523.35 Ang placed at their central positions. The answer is -3.2 Ang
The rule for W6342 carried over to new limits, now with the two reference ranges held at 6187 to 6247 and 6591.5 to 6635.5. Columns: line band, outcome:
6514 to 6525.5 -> -0.06 mag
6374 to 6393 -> -0.03 mag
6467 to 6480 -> -0.06 mag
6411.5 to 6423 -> -0.06 mag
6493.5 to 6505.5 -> 0.03 mag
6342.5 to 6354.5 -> -0.07 mag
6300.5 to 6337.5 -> -0.03 mag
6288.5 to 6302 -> 0.00 mag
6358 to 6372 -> -0.04 mag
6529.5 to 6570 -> -0.05 mag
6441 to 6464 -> -0.01 mag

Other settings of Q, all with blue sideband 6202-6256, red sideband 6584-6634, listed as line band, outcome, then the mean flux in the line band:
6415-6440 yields -0.04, 25.7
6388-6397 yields 0.00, 24.5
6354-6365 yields -0.06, 25.4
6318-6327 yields -0.05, 24.9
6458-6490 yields -0.05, 26.4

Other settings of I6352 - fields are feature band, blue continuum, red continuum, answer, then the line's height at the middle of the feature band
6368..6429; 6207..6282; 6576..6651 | -2.12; 24.4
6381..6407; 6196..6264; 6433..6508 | 0.14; 24.8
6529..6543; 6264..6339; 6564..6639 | -0.69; 26.2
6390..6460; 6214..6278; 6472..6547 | 0.13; 25.3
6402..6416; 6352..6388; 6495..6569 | 0.32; 25.8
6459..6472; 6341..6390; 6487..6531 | 0.17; 26.2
